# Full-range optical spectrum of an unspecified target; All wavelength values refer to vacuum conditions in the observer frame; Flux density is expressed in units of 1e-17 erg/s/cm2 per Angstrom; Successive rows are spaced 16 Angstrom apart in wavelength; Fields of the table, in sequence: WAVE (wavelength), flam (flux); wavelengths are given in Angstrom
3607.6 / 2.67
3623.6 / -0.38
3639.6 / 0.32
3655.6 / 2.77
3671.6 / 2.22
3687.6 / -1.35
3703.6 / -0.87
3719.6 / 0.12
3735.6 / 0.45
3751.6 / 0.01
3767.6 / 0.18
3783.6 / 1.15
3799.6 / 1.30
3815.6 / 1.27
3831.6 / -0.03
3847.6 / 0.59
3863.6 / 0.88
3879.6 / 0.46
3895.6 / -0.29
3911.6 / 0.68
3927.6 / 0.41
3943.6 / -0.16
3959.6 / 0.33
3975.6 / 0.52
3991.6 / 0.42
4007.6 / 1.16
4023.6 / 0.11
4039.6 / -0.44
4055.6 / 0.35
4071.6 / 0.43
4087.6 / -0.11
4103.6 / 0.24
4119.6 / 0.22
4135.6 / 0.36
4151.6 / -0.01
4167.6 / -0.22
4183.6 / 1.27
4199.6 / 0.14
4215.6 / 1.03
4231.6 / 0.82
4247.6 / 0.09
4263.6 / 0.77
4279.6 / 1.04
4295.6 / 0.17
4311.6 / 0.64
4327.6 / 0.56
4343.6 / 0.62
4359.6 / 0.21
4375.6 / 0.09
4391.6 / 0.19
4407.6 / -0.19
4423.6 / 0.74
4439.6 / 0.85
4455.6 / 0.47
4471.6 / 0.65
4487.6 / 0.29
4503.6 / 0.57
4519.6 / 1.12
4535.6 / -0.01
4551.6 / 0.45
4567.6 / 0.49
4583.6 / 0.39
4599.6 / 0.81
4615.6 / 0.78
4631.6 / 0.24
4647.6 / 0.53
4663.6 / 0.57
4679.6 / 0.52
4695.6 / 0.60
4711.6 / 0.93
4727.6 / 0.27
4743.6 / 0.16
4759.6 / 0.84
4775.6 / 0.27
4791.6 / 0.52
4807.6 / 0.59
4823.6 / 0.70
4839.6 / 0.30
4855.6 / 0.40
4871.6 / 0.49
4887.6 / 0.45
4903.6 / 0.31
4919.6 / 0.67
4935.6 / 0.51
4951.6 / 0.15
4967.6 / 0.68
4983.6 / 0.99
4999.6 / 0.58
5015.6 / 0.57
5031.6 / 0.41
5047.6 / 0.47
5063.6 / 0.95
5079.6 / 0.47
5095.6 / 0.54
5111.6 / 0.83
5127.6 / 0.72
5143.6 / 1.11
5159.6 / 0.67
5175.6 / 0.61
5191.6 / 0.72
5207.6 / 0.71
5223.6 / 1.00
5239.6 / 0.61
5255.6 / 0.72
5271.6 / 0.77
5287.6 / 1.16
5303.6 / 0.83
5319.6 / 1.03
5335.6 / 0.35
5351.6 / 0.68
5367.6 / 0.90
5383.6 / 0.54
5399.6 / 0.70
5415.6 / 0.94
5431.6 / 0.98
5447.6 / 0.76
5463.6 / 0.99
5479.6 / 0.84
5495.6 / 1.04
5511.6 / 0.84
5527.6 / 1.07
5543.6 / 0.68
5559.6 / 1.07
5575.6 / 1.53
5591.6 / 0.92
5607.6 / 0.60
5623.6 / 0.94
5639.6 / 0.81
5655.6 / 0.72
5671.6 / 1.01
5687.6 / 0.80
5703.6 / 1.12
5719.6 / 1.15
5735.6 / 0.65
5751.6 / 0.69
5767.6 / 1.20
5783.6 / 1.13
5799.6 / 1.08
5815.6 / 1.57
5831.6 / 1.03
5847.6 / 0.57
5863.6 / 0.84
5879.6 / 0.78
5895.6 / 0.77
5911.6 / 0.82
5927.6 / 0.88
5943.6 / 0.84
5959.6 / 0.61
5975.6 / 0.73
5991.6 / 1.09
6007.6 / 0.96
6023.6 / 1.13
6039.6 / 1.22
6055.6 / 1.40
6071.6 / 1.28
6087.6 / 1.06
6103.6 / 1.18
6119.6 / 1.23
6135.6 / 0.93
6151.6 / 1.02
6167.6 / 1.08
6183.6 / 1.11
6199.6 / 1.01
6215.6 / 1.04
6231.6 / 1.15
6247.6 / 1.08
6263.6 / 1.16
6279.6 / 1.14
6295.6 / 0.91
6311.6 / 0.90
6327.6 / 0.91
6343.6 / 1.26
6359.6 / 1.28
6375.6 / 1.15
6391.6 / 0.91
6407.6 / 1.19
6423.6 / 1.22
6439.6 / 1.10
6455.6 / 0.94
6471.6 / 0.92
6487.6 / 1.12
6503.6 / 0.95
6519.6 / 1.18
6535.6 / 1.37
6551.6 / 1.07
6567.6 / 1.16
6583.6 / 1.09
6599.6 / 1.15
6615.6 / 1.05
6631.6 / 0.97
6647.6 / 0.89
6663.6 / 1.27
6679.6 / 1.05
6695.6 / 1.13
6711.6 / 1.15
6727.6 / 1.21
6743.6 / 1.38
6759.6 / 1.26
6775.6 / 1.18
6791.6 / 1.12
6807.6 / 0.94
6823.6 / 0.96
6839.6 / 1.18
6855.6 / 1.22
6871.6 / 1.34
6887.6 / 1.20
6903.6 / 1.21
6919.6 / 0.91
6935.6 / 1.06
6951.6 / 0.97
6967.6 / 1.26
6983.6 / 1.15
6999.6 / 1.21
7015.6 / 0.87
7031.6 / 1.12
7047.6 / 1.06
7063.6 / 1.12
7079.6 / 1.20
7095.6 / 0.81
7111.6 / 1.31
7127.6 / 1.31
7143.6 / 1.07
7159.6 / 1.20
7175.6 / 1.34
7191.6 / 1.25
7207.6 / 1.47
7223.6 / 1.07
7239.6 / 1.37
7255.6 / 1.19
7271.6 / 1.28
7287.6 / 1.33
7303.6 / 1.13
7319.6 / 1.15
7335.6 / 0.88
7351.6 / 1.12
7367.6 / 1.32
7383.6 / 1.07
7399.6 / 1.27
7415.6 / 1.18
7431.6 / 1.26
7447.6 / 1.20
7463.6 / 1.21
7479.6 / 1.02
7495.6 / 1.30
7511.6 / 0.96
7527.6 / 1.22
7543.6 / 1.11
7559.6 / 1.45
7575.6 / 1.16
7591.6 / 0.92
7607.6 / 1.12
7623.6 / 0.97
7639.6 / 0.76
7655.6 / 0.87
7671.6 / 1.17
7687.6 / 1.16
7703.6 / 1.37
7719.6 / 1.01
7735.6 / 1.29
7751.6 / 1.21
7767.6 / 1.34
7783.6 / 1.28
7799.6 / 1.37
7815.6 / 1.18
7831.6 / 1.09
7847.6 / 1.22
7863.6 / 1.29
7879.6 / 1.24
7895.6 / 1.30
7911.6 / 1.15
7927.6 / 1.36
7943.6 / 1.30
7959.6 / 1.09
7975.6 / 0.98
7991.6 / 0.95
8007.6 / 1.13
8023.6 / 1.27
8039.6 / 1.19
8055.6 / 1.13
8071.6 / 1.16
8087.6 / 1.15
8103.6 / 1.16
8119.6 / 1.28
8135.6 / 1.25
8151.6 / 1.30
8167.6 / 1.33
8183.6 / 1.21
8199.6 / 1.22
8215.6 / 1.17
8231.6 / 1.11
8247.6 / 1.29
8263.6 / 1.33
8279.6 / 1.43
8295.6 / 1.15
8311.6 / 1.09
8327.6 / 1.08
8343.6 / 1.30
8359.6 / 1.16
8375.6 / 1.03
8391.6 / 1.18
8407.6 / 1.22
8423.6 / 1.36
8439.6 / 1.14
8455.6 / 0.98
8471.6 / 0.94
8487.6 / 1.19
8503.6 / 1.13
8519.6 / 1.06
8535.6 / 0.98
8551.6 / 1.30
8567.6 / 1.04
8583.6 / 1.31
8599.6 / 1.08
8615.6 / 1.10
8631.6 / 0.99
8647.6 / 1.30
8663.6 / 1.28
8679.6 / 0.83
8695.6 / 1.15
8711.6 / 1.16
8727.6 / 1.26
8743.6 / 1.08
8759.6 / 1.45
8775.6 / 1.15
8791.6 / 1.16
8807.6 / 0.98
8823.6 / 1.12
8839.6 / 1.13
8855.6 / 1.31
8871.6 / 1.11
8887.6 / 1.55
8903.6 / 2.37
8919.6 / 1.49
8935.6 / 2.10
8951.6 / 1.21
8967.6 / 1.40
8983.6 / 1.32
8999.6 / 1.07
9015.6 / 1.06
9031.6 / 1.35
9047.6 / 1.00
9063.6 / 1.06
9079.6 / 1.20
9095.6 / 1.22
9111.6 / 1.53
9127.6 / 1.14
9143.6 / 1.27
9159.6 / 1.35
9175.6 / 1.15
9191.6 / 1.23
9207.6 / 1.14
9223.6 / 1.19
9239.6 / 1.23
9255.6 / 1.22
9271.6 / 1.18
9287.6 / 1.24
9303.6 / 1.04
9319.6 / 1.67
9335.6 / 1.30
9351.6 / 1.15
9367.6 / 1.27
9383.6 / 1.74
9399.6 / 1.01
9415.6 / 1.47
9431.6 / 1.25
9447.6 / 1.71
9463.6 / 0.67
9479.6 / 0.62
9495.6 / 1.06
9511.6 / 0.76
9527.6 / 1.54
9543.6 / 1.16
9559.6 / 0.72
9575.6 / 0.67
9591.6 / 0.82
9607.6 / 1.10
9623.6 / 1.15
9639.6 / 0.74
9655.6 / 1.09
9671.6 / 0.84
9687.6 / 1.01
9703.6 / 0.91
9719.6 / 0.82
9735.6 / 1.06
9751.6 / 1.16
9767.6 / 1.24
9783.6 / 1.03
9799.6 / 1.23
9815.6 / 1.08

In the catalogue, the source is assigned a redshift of 0.36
